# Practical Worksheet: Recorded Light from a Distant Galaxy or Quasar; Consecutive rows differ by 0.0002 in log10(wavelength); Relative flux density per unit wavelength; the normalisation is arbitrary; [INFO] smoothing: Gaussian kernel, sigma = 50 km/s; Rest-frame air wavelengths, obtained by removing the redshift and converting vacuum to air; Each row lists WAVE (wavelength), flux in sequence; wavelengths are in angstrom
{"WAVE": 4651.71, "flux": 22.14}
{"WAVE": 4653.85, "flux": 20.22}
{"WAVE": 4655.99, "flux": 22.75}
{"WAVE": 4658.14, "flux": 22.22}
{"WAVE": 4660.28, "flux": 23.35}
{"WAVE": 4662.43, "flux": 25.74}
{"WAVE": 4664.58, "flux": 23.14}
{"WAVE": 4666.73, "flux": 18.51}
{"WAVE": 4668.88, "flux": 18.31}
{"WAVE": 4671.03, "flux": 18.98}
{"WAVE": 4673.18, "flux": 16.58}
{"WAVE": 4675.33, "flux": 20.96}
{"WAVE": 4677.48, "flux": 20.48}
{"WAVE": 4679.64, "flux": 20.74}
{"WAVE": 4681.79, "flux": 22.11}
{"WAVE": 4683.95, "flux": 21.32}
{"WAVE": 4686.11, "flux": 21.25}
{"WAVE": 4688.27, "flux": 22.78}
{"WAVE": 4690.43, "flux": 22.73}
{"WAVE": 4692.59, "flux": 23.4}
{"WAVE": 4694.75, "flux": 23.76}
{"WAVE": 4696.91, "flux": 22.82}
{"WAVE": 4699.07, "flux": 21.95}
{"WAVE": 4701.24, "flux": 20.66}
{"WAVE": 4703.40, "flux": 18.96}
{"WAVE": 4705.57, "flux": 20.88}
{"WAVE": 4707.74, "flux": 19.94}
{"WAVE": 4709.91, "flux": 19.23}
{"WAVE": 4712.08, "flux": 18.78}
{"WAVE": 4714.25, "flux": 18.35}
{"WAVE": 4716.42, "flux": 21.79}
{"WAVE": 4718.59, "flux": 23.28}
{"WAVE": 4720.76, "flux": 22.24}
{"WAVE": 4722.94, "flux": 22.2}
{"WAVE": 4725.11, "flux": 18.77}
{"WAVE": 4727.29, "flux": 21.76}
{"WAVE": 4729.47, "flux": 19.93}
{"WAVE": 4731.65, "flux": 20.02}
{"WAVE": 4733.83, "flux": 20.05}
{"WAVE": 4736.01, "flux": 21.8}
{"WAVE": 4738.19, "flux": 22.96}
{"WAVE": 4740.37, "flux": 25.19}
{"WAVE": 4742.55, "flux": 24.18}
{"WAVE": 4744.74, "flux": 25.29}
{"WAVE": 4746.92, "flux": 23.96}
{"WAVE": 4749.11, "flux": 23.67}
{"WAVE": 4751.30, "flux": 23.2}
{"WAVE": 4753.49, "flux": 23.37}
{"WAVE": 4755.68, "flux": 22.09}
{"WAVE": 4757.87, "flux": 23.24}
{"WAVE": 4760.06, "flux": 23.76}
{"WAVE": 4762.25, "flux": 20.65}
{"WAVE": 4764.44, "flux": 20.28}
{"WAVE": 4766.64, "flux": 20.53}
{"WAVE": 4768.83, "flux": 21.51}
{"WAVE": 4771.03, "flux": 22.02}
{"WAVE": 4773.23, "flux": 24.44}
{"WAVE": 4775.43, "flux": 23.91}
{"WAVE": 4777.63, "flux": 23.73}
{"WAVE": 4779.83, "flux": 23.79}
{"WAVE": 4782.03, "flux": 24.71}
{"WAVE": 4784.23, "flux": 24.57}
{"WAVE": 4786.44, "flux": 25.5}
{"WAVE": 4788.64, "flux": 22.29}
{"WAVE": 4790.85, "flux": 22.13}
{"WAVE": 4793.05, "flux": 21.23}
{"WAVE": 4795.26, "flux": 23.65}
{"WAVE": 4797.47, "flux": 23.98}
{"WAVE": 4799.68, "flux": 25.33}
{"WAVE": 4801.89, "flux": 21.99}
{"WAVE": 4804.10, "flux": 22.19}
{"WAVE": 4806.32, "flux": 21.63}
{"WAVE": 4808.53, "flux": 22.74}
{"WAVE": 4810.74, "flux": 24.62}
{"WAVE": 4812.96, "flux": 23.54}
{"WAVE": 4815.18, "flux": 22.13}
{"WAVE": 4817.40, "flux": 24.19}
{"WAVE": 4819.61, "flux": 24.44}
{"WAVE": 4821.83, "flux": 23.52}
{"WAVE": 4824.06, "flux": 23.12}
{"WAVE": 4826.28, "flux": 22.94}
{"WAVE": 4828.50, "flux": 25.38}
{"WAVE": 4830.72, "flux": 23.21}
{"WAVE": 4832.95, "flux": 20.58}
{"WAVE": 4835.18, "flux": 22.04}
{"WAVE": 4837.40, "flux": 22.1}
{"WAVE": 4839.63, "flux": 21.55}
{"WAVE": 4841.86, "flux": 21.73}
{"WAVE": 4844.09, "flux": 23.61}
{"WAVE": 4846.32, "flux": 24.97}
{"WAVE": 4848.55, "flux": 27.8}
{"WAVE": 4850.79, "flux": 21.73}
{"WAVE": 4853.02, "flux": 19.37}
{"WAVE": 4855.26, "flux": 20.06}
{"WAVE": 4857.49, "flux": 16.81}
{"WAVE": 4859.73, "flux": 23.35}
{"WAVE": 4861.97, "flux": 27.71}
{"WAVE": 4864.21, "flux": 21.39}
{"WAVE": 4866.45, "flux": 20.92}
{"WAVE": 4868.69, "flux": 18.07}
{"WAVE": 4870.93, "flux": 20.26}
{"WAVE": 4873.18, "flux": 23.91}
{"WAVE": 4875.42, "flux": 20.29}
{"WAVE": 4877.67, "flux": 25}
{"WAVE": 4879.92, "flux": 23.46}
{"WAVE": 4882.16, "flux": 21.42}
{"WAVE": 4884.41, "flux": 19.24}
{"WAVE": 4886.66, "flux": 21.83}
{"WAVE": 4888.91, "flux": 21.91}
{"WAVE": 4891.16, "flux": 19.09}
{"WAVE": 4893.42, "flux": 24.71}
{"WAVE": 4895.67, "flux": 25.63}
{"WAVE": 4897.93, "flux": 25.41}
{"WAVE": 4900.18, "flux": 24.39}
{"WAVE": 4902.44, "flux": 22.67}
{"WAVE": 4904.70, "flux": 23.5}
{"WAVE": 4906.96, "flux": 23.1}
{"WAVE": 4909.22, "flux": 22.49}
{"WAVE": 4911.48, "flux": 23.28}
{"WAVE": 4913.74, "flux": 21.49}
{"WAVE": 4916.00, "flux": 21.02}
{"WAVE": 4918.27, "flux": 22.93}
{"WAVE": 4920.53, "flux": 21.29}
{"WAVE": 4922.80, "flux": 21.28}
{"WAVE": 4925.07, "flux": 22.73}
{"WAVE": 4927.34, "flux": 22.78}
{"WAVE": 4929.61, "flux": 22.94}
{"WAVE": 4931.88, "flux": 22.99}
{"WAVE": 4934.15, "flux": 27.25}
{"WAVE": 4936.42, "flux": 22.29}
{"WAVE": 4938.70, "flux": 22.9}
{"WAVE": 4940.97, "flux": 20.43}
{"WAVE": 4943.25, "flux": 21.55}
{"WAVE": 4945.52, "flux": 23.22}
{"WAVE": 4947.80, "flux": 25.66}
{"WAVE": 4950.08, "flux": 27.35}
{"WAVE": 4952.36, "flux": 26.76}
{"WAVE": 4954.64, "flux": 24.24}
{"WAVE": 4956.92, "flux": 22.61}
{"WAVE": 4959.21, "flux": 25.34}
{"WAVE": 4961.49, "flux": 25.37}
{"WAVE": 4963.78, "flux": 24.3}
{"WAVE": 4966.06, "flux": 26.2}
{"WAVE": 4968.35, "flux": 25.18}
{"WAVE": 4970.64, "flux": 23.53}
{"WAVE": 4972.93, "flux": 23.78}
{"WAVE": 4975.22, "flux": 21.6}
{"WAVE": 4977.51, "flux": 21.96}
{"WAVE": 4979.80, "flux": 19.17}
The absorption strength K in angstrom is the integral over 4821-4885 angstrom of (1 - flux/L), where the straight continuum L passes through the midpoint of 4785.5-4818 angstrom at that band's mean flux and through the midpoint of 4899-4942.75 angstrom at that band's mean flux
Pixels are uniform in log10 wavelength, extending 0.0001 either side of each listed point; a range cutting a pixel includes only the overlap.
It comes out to 1.9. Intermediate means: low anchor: 23.1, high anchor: 22.7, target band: 22.3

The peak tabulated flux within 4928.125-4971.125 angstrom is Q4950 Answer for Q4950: 27.35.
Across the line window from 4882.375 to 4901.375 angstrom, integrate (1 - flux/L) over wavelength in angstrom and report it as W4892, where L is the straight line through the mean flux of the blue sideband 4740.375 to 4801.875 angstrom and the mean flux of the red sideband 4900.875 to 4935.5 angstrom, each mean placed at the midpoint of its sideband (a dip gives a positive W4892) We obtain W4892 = 0.14 angstrom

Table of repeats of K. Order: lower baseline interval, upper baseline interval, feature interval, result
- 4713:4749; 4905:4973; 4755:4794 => -0.8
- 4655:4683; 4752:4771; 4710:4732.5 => 1.0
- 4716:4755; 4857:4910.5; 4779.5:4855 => -2.4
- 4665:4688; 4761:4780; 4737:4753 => -1.7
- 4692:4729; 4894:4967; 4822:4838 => -0.3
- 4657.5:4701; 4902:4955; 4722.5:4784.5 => -1.6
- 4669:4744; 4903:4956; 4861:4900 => 0.6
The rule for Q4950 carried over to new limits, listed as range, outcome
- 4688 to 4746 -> 25.29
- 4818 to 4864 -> 27.8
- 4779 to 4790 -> 25.5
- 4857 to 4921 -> 27.71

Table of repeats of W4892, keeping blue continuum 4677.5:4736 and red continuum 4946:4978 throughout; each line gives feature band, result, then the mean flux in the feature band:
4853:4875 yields 1.91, 21.2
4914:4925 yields 1.05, 21.7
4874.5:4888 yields 0.92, 21.9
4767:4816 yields -2.07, 23.2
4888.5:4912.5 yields 0.43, 23.3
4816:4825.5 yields -0.44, 23.7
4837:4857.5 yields 0.70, 22.2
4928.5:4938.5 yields 0.17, 23.8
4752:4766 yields -0.23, 22.2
